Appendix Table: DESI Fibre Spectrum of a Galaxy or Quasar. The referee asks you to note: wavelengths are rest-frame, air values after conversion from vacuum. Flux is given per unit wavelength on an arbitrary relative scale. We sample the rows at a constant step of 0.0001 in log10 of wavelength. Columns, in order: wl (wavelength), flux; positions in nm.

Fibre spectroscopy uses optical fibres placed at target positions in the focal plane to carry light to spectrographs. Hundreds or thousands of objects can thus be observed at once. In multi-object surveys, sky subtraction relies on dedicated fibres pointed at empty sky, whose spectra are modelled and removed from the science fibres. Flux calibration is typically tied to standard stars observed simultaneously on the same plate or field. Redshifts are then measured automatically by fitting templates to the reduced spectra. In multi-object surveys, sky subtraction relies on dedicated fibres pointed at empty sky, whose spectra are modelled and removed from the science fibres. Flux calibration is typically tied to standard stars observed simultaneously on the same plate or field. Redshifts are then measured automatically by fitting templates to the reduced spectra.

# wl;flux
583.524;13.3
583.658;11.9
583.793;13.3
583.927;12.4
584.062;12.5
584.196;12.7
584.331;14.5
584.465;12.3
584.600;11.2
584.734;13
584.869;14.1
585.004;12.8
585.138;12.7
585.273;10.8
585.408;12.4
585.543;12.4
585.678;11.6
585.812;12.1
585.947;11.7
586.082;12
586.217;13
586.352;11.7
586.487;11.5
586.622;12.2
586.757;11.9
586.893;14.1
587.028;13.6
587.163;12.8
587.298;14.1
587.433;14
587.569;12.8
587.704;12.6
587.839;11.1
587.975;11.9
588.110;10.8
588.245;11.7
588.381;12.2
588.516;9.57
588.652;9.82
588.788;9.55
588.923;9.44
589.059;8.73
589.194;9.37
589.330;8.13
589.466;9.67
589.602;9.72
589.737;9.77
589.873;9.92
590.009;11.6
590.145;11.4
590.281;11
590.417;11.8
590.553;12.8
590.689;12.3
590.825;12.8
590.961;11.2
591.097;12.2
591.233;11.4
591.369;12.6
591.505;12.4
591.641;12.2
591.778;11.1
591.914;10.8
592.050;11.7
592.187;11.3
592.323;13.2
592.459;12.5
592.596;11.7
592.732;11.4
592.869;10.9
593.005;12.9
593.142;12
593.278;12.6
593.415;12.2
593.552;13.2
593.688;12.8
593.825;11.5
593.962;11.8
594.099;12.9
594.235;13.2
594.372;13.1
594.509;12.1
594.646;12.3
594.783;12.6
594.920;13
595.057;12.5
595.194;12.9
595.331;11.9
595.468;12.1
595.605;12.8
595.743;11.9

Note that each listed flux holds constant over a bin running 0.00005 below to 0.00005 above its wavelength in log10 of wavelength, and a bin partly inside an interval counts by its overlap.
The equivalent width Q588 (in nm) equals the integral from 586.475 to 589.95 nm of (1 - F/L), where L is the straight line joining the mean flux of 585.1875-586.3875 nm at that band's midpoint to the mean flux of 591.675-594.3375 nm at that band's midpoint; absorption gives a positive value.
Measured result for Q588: 0.242 nm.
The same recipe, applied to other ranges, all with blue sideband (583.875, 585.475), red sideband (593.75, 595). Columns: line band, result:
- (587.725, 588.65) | 0.102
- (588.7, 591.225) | 0.383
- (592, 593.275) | 0.054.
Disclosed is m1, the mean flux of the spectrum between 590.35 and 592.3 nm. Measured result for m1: 11.9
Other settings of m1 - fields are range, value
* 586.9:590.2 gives 11.1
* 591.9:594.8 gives 12.2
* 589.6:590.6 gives 11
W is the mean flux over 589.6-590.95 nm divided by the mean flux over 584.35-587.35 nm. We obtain 0.91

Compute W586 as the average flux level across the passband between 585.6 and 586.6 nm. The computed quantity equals 12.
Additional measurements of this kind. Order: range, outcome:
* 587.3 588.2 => 12.3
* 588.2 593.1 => 11.1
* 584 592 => 11.7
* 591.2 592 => 11.8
